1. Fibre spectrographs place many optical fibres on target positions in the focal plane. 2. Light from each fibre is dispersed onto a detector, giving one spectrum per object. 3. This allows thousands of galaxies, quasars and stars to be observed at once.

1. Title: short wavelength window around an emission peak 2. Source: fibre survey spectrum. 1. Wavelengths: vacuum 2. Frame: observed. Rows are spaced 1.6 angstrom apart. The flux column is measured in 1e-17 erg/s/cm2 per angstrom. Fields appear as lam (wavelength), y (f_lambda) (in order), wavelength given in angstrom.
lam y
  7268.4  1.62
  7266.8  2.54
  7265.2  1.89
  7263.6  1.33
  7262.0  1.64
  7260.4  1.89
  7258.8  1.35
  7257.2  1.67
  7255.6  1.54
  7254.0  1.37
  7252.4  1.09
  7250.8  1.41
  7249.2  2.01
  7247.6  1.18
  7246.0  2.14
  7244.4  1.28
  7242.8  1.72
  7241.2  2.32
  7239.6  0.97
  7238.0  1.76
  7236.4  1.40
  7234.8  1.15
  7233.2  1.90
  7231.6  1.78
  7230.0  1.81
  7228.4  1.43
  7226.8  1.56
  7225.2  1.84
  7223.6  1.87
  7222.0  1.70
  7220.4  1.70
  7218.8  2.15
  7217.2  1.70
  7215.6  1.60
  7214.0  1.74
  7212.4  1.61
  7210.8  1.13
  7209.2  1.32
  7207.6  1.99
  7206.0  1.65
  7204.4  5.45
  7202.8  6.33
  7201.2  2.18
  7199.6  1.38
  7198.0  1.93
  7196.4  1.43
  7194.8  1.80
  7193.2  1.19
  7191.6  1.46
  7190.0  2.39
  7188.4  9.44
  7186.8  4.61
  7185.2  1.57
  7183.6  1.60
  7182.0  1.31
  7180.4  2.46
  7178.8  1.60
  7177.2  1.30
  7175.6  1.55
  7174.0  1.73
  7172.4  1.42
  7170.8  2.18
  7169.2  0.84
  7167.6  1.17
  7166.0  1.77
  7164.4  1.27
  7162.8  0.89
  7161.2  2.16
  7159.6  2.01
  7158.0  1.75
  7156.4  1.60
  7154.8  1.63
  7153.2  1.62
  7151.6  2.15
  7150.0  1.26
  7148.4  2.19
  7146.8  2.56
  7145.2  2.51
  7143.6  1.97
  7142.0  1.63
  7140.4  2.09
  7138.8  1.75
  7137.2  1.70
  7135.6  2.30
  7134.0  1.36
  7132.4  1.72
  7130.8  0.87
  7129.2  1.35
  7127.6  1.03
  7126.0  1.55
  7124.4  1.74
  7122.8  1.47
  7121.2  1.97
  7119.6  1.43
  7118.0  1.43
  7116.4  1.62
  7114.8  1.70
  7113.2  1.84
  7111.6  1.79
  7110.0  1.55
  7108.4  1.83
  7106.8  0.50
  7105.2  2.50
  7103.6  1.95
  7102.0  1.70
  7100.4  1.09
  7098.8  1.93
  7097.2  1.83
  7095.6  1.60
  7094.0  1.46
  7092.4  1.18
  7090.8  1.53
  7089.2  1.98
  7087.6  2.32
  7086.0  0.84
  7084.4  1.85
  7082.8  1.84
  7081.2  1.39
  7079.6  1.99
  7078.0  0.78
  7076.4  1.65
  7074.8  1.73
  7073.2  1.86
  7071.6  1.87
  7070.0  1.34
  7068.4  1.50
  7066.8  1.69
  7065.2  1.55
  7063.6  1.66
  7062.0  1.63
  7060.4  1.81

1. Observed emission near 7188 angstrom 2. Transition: [S II] 6716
